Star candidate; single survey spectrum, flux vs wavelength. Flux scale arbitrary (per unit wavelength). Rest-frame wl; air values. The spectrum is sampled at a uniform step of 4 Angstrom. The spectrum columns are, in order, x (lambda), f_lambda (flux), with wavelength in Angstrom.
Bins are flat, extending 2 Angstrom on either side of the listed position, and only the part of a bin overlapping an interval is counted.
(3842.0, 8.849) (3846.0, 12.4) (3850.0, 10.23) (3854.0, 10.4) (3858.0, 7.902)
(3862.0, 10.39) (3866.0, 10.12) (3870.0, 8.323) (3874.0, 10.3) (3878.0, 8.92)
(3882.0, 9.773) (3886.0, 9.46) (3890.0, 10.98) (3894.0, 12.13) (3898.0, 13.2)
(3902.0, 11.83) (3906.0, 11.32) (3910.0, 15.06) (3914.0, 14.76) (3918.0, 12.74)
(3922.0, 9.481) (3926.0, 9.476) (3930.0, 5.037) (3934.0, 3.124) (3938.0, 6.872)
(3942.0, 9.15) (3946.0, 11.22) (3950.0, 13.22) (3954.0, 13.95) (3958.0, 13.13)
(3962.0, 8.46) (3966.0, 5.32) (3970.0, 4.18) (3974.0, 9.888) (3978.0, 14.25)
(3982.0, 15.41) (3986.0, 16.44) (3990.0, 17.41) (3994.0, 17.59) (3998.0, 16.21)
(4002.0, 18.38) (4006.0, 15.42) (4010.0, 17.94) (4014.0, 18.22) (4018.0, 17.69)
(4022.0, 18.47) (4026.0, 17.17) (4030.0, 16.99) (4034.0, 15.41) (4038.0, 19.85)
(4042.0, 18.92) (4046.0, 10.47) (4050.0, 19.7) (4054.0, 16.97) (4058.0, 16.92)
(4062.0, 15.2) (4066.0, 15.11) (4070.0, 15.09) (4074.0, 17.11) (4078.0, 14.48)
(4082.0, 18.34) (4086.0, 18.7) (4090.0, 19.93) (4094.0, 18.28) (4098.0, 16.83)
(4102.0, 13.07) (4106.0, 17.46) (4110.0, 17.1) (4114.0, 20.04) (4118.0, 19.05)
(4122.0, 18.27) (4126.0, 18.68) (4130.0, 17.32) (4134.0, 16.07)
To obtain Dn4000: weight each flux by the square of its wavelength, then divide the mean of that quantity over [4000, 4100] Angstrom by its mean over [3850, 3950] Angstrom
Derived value 1.82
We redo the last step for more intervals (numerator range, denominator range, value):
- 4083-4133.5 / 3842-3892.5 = 2.03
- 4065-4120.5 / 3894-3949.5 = 1.81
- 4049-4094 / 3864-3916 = 1.66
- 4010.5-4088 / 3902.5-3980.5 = 1.77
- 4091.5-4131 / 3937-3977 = 1.96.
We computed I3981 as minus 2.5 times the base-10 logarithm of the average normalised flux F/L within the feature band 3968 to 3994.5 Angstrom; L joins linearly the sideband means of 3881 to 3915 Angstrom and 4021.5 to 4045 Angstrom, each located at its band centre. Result 0.16 mag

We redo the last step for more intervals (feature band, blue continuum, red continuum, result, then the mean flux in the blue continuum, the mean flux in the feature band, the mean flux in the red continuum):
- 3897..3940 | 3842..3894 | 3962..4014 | 0.13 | 9.98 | 10.2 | 14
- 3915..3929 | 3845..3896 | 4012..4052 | 0.18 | 10.1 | 10.5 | 17.3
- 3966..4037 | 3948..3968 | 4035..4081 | -0.16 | 10.8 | 15.5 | 16.4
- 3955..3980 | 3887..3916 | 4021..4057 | 0.49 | 12.6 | 9.39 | 17.1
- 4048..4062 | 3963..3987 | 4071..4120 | -0.16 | 10.6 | 17.5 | 17.5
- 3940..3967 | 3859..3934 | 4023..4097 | 0.17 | 10.5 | 10.8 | 16.9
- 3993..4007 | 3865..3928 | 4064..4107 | -0.19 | 11.1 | 17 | 16.7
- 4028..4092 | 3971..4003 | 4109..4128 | 0.02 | 15.3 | 16.8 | 18.7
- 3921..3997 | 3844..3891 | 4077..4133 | 0.21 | 9.91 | 10.8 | 17.7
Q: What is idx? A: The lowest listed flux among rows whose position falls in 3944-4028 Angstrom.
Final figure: 4.18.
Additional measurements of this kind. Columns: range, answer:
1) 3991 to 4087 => 10.47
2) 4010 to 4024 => 17.69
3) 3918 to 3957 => 3.124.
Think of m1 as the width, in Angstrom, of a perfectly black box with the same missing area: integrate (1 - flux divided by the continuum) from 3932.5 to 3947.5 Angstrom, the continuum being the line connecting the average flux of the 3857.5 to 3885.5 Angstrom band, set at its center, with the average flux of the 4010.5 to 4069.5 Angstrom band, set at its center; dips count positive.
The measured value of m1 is 5.9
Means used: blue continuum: 9.47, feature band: 7.62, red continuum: 16.9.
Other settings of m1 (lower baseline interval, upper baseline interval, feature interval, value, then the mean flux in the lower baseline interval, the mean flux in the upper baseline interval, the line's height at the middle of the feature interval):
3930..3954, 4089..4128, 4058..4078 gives 0.0 Angstrom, 8.85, 17.8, 15.6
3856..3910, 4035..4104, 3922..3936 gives 6.5 Angstrom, 10.5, 16.7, 12.1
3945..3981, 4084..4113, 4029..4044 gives -3.8 Angstrom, 10.5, 17.4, 14.3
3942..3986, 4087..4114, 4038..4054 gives -2.2 Angstrom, 11.1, 17.4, 14.9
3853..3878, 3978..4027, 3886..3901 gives -0.9 Angstrom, 9.49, 17.1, 11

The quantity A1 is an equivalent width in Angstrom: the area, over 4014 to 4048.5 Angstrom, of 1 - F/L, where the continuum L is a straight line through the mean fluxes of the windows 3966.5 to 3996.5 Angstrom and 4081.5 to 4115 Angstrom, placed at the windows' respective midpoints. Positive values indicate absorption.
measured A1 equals -4.4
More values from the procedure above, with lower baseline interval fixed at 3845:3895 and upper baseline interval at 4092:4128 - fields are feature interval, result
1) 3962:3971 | 5.1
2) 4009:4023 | -3.3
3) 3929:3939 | 6.0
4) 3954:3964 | 1.1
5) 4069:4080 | 0.6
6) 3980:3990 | -1.9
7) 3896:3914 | -3.1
